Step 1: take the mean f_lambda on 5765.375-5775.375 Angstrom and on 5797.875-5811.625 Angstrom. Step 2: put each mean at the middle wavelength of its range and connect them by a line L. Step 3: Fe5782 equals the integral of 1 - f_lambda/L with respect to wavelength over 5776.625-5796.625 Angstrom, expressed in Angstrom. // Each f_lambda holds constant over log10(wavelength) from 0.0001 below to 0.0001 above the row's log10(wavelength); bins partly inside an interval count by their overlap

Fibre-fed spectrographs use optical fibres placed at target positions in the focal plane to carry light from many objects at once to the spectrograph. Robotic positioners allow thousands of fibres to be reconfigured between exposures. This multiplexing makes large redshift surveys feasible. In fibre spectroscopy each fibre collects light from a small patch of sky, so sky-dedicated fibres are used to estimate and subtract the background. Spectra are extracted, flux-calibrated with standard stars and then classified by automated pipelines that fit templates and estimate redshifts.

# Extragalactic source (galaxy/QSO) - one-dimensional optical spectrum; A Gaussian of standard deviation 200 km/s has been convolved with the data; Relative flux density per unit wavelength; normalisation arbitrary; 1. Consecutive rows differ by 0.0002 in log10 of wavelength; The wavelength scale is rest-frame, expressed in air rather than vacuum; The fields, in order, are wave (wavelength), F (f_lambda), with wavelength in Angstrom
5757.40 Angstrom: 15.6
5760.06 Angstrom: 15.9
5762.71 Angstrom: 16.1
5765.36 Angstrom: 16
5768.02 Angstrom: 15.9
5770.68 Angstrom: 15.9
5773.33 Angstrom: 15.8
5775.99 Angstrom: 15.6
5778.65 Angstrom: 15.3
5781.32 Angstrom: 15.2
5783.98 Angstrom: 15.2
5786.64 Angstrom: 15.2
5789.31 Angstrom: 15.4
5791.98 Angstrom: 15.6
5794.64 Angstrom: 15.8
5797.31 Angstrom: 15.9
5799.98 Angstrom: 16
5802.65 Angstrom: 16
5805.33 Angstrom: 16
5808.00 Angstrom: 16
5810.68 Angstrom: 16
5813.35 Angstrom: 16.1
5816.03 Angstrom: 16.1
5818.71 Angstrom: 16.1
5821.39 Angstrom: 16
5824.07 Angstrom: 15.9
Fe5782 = 0.6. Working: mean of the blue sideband 15.9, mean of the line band 15.4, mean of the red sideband 16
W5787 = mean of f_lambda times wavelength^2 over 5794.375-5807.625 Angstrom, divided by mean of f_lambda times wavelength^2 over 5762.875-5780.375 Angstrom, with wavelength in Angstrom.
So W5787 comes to 1.02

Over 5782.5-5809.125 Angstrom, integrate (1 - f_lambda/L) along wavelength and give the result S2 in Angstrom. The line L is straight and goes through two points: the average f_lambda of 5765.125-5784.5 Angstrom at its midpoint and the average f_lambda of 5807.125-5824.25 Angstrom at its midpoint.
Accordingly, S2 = 0.2 Angstrom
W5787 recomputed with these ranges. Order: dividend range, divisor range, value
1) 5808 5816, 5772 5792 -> 1.05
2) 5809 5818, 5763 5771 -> 1.02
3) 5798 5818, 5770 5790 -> 1.05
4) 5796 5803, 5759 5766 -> 1.01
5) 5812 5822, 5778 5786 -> 1.07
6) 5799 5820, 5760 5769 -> 1.02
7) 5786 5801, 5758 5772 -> 0.99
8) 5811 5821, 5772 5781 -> 1.05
